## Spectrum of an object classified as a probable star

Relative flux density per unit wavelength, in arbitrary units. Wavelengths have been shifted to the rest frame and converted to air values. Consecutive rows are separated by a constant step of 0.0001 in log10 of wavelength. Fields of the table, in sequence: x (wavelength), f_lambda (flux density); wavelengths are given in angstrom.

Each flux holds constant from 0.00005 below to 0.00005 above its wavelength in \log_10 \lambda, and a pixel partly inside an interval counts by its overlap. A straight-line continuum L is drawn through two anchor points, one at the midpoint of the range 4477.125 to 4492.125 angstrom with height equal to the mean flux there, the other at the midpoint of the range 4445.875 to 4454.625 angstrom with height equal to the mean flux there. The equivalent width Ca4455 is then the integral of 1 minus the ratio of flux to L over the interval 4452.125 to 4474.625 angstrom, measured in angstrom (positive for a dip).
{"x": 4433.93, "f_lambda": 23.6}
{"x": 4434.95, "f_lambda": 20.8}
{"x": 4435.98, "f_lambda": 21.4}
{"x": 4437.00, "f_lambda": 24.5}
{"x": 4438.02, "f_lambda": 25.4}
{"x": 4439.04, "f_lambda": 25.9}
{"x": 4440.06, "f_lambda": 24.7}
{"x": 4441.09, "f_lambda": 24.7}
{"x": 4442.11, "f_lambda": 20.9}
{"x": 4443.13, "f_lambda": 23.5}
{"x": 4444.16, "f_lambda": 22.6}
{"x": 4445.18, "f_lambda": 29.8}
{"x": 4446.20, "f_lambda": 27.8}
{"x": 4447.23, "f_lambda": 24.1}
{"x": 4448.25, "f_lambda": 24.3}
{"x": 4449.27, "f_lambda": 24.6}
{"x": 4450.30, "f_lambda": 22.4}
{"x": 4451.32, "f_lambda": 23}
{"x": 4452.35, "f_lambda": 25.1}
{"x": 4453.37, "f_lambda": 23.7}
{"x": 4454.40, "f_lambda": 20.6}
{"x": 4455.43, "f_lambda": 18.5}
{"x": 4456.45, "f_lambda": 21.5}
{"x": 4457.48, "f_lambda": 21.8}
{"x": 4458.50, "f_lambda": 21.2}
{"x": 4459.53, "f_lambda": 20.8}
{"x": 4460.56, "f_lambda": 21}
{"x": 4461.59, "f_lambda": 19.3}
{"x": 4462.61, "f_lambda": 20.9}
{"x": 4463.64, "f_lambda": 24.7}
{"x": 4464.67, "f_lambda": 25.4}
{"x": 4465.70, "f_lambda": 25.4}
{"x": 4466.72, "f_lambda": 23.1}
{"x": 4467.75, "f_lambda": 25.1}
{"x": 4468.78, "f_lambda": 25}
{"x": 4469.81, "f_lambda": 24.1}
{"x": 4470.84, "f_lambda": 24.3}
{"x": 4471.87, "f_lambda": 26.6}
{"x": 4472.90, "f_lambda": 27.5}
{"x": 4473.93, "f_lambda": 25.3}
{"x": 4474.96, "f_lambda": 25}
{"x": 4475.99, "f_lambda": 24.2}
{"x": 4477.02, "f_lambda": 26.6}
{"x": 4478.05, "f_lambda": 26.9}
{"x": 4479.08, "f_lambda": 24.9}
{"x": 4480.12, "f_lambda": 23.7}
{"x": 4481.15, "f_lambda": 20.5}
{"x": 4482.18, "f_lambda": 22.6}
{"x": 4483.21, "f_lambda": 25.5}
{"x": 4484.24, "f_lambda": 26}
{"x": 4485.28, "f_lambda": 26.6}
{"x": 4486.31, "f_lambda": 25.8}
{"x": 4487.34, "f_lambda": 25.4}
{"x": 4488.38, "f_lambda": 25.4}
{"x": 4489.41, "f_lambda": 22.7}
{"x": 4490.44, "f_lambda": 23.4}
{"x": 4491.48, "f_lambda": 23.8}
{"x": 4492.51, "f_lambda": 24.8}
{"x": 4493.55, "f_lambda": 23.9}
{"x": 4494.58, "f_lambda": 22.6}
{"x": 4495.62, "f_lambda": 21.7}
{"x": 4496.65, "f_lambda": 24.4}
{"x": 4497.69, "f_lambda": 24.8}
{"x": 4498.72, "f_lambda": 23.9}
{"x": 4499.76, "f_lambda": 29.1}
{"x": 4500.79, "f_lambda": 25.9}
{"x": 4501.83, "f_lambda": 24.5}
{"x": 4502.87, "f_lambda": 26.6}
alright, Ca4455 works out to 0.93 angstrom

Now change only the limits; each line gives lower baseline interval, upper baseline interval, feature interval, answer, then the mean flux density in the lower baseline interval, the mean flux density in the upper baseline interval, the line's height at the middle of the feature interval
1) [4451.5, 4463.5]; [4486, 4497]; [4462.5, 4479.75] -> -2.0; 21.5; 24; 22.5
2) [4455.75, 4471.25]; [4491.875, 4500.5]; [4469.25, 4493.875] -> -1.1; 22.9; 24.5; 23.7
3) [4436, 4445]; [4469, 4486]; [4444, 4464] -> 1.3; 24.1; 25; 24.4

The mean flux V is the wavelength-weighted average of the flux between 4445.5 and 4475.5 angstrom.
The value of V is 23.6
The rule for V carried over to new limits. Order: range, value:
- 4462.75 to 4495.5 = 24.6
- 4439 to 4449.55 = 24.8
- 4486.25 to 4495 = 24.1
